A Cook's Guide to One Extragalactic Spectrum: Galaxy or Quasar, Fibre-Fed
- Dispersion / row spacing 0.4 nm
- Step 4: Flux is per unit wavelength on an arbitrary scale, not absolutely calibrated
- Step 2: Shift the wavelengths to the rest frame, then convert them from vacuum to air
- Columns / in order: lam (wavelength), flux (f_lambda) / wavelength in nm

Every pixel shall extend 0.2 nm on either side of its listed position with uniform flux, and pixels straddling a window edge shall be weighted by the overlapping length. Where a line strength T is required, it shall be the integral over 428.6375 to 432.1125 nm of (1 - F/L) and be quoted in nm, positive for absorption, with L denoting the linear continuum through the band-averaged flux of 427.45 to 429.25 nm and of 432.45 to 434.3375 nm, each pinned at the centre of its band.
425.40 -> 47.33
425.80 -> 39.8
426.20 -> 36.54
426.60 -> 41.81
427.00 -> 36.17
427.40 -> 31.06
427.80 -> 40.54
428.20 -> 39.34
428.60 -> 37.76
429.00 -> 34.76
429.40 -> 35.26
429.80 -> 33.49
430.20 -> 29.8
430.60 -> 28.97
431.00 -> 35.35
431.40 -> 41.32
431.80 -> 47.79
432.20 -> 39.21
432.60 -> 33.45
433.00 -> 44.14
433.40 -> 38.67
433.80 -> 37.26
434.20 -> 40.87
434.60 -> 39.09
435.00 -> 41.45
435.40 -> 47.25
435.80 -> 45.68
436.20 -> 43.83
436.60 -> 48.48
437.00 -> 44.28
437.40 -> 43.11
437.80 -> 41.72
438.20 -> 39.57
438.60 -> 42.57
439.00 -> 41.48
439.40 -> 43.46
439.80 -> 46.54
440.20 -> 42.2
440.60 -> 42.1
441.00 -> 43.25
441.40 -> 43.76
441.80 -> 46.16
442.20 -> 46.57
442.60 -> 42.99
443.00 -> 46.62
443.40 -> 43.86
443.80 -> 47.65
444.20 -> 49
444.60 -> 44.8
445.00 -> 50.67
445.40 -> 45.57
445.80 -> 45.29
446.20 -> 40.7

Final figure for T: 0.18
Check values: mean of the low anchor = 37.4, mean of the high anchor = 39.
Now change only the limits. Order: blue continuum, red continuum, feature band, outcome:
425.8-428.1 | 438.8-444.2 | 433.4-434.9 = 0.067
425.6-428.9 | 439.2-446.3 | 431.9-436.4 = -0.007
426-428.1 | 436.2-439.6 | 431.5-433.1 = -0.034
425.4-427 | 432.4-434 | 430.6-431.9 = -0.009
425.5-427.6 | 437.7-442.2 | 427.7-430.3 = 0.179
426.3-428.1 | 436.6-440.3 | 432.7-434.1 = 0.033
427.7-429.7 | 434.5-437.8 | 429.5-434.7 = 0.365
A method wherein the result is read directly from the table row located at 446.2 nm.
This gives 40.7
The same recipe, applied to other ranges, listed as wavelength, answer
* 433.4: 38.67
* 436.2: 43.83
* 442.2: 46.57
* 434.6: 39.09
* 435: 41.45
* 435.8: 45.68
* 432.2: 39.21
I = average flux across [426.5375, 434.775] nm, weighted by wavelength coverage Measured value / 37.4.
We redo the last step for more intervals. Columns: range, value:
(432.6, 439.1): 42.2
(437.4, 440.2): 42.6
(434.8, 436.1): 44.7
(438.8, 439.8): 43.3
